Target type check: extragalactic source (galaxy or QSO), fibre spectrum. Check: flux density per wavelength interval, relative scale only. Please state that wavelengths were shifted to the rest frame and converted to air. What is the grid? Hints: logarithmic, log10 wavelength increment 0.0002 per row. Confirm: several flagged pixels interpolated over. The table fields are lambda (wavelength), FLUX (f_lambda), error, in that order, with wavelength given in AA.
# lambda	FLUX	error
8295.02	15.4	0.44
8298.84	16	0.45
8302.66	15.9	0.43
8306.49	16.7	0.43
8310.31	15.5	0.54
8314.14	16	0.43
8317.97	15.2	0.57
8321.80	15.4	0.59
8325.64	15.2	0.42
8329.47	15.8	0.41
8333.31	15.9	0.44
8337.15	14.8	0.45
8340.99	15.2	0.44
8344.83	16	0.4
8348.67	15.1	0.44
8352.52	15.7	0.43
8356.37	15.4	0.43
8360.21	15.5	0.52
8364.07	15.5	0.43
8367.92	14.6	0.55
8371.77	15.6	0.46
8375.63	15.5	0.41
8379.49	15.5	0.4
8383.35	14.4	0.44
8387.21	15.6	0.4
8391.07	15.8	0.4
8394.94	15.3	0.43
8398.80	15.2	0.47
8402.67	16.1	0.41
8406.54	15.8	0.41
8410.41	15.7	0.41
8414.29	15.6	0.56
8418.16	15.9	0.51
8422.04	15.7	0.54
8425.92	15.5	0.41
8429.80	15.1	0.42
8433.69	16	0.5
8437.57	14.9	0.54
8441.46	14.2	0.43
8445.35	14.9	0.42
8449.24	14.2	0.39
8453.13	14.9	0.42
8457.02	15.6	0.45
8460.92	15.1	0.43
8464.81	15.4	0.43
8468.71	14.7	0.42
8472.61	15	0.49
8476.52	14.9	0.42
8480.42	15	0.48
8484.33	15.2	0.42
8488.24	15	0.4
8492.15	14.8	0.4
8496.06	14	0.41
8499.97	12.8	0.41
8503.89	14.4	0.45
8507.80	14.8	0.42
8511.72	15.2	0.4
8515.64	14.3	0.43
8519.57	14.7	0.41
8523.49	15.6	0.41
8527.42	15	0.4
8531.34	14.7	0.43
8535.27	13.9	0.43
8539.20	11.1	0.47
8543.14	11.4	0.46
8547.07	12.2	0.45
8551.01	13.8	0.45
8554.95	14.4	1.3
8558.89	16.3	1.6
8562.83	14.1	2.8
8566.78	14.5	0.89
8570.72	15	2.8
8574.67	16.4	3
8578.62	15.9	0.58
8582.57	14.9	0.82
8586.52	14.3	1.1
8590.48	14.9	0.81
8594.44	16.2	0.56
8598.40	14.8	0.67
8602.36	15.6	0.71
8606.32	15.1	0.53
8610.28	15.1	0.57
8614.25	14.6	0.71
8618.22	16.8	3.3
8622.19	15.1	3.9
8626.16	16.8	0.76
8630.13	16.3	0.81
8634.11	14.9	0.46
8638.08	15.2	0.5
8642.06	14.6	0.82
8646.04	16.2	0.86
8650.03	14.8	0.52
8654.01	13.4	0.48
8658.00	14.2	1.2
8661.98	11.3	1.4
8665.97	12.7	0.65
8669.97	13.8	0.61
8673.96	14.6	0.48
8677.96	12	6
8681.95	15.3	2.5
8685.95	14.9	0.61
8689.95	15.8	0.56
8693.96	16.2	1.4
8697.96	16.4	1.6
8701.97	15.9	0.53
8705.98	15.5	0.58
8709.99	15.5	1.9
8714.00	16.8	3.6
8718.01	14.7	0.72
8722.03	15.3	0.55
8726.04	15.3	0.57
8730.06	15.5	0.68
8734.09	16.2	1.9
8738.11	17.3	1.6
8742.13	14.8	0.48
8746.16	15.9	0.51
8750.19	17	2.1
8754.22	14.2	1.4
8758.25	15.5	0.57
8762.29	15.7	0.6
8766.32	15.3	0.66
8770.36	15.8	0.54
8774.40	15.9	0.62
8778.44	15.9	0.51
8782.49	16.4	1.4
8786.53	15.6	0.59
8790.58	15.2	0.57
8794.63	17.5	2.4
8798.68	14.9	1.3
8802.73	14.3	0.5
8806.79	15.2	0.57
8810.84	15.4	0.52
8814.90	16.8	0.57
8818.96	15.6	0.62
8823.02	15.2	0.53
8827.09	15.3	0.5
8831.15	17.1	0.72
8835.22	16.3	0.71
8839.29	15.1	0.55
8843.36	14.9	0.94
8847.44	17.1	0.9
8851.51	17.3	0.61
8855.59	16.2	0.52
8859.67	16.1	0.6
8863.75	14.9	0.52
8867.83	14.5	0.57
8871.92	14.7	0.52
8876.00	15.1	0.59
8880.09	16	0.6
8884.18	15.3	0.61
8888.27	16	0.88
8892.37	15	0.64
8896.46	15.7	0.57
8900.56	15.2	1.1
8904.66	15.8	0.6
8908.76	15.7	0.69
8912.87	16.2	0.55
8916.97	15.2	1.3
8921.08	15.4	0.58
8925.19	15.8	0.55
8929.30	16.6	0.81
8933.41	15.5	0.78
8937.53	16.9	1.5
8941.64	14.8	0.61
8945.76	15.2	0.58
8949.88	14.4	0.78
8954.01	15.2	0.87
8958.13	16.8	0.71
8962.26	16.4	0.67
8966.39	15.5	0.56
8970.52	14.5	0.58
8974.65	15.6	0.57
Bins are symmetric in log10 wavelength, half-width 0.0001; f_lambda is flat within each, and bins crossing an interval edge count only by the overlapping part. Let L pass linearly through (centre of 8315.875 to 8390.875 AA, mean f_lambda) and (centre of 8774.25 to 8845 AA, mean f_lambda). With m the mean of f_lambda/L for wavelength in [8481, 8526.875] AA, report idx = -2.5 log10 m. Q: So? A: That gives 0.06 mag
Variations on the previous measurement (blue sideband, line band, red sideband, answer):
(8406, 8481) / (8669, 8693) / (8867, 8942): 0.06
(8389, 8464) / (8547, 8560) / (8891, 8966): 0.08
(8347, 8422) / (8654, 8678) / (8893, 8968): 0.18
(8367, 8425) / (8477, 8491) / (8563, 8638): 0.03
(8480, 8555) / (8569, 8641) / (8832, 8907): -0.07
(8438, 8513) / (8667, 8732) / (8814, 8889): 0.01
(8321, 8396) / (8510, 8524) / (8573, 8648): 0.04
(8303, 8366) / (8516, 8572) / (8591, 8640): 0.11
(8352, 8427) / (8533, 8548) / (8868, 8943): 0.26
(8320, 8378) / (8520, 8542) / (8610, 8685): 0.07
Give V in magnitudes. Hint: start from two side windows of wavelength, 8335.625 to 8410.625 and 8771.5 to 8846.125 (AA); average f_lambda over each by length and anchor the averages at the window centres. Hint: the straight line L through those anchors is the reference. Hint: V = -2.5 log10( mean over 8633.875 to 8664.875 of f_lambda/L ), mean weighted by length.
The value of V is 0.10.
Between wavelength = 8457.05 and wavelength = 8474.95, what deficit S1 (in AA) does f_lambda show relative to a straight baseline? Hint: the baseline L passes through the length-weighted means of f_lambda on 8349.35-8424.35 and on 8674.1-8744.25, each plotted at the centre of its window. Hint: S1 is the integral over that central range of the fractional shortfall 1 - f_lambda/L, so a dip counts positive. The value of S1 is 0.4 AA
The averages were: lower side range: 15.5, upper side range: 15.5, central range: 15.1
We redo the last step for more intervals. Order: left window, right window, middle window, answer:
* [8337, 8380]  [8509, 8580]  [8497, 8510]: 0.5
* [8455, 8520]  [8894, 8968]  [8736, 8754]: -0.9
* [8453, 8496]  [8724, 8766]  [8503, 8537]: 0.9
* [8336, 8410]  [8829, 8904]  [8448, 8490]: 1.2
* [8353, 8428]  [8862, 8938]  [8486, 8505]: 1.6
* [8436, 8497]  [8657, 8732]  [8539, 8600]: 1.5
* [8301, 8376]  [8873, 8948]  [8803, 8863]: -1.1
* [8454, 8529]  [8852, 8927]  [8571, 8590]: -0.4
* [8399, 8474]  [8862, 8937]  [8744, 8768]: -0.3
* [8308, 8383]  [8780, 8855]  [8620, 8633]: -0.3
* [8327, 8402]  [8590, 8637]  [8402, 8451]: 0.3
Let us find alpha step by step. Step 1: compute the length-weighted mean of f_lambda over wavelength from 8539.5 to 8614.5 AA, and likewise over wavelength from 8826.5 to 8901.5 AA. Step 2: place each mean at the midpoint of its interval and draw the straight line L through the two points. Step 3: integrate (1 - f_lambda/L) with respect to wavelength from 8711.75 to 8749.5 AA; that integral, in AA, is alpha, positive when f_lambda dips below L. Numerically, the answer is -1.49 AA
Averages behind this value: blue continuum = 14.6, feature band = 15.8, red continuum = 15.7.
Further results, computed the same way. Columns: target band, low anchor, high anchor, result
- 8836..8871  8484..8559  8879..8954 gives -0.9 AA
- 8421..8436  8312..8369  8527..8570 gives -0.8 AA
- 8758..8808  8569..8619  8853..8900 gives -0.8 AA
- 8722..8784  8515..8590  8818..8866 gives -1.3 AA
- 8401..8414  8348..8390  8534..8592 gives -0.6 AA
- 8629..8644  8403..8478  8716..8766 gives 0.3 AA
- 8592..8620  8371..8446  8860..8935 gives 0.0 AA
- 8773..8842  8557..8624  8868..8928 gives -1.4 AA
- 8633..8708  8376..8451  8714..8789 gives 4.8 AA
